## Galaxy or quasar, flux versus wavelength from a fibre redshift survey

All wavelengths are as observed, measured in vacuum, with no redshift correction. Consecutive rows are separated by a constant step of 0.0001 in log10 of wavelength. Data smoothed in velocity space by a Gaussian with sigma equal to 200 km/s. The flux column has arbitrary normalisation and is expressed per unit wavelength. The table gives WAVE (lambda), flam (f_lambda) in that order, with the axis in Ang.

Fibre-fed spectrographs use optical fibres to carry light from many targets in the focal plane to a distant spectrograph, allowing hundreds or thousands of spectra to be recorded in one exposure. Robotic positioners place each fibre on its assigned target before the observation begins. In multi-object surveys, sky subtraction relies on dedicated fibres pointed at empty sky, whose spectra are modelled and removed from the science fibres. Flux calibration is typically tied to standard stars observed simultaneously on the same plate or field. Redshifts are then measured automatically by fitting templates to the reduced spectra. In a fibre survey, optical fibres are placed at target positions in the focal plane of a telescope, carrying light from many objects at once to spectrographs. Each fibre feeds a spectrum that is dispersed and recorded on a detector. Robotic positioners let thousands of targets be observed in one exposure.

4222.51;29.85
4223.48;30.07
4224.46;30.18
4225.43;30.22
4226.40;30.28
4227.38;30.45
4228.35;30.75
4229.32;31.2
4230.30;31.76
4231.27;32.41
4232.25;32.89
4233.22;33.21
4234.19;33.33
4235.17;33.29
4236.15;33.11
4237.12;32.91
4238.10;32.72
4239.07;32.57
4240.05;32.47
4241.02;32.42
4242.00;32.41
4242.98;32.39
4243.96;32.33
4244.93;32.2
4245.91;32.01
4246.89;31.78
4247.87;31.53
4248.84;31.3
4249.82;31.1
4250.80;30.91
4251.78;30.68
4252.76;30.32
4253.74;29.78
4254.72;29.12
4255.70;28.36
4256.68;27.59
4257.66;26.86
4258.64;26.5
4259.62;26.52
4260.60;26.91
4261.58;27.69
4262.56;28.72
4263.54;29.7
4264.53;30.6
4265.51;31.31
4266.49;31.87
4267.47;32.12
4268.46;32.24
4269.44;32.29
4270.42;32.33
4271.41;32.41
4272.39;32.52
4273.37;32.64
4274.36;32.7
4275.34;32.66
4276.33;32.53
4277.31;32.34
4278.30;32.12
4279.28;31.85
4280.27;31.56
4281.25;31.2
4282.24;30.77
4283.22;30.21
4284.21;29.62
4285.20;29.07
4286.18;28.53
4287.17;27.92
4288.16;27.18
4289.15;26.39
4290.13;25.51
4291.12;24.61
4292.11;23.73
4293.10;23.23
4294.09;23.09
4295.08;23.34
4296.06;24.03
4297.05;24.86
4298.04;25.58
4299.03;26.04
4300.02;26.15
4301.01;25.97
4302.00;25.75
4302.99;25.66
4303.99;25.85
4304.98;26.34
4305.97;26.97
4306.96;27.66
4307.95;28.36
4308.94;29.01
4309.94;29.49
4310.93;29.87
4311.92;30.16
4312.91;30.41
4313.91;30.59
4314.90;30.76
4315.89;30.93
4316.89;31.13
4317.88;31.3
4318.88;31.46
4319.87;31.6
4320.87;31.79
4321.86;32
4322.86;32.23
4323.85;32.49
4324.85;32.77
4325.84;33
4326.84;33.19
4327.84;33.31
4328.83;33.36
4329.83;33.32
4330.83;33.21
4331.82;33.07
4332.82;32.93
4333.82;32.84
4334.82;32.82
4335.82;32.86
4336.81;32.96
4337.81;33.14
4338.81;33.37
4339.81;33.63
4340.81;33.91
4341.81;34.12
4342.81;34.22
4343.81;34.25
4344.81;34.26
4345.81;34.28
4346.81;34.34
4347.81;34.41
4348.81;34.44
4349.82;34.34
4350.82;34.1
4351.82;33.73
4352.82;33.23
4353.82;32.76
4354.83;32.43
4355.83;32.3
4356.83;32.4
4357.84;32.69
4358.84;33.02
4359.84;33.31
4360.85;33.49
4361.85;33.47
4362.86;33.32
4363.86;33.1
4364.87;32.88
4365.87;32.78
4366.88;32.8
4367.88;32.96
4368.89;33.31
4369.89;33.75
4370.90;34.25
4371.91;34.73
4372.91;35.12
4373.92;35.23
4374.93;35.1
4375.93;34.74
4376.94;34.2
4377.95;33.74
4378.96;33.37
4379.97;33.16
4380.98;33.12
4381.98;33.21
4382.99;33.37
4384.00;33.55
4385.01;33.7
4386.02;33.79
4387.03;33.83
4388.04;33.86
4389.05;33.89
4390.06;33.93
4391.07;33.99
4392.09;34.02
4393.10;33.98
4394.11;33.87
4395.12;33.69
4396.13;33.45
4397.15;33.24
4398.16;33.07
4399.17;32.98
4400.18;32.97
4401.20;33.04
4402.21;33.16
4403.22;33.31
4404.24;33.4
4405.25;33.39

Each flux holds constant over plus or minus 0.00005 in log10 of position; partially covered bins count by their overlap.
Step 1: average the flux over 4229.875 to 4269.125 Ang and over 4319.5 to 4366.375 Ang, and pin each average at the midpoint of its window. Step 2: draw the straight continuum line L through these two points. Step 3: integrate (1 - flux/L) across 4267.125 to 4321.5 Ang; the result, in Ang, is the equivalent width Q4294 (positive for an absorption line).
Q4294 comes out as 5.2 Ang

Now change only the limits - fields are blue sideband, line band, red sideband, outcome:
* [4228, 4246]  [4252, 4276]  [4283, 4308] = -0.6 Ang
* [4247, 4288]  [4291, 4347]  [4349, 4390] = 3.2 Ang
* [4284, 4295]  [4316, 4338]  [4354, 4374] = -2.1 Ang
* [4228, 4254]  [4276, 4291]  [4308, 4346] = 1.2 Ang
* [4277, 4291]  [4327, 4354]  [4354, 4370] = -1.4 Ang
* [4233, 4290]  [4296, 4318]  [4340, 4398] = 2.8 Ang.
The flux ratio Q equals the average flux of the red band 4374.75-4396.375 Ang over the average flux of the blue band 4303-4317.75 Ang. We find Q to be 1.2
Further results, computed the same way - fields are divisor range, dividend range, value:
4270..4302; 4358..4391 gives 1.18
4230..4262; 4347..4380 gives 1.09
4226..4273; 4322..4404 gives 1.08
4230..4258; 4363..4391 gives 1.07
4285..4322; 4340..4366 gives 1.21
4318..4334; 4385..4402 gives 1.03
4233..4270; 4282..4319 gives 0.89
